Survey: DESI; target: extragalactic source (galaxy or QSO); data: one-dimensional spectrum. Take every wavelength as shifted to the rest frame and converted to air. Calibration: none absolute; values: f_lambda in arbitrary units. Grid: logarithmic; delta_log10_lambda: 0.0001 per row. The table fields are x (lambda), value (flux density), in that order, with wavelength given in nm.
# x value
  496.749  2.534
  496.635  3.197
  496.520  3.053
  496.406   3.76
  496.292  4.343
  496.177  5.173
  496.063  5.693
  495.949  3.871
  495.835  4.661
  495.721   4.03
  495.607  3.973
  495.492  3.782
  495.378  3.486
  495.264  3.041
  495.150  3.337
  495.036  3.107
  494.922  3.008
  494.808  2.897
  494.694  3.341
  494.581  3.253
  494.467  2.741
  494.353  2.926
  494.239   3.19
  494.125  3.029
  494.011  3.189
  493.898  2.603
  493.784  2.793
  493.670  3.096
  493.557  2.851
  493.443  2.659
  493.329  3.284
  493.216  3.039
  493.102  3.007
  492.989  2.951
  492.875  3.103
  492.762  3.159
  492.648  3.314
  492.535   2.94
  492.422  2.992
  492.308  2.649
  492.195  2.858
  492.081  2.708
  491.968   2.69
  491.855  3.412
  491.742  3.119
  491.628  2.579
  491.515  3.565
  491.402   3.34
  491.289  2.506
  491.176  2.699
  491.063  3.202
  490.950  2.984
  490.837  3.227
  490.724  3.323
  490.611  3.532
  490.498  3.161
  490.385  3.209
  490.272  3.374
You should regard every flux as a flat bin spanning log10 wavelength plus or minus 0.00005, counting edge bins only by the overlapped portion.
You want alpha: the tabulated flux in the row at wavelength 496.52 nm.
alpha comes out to 3.053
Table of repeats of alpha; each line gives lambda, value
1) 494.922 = 3.008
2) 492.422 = 2.992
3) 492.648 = 3.314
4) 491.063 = 3.202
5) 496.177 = 5.173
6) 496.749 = 2.534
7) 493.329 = 3.284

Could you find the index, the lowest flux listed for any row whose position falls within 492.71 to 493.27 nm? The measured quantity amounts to 2.951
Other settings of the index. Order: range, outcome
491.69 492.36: 2.649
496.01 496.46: 3.76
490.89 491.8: 2.506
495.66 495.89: 4.03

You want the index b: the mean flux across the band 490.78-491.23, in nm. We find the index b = 3.03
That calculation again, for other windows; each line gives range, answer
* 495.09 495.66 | 3.51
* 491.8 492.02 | 3.06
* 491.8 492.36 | 2.86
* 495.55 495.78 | 4.01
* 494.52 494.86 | 3.17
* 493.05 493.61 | 2.97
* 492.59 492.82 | 3.24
